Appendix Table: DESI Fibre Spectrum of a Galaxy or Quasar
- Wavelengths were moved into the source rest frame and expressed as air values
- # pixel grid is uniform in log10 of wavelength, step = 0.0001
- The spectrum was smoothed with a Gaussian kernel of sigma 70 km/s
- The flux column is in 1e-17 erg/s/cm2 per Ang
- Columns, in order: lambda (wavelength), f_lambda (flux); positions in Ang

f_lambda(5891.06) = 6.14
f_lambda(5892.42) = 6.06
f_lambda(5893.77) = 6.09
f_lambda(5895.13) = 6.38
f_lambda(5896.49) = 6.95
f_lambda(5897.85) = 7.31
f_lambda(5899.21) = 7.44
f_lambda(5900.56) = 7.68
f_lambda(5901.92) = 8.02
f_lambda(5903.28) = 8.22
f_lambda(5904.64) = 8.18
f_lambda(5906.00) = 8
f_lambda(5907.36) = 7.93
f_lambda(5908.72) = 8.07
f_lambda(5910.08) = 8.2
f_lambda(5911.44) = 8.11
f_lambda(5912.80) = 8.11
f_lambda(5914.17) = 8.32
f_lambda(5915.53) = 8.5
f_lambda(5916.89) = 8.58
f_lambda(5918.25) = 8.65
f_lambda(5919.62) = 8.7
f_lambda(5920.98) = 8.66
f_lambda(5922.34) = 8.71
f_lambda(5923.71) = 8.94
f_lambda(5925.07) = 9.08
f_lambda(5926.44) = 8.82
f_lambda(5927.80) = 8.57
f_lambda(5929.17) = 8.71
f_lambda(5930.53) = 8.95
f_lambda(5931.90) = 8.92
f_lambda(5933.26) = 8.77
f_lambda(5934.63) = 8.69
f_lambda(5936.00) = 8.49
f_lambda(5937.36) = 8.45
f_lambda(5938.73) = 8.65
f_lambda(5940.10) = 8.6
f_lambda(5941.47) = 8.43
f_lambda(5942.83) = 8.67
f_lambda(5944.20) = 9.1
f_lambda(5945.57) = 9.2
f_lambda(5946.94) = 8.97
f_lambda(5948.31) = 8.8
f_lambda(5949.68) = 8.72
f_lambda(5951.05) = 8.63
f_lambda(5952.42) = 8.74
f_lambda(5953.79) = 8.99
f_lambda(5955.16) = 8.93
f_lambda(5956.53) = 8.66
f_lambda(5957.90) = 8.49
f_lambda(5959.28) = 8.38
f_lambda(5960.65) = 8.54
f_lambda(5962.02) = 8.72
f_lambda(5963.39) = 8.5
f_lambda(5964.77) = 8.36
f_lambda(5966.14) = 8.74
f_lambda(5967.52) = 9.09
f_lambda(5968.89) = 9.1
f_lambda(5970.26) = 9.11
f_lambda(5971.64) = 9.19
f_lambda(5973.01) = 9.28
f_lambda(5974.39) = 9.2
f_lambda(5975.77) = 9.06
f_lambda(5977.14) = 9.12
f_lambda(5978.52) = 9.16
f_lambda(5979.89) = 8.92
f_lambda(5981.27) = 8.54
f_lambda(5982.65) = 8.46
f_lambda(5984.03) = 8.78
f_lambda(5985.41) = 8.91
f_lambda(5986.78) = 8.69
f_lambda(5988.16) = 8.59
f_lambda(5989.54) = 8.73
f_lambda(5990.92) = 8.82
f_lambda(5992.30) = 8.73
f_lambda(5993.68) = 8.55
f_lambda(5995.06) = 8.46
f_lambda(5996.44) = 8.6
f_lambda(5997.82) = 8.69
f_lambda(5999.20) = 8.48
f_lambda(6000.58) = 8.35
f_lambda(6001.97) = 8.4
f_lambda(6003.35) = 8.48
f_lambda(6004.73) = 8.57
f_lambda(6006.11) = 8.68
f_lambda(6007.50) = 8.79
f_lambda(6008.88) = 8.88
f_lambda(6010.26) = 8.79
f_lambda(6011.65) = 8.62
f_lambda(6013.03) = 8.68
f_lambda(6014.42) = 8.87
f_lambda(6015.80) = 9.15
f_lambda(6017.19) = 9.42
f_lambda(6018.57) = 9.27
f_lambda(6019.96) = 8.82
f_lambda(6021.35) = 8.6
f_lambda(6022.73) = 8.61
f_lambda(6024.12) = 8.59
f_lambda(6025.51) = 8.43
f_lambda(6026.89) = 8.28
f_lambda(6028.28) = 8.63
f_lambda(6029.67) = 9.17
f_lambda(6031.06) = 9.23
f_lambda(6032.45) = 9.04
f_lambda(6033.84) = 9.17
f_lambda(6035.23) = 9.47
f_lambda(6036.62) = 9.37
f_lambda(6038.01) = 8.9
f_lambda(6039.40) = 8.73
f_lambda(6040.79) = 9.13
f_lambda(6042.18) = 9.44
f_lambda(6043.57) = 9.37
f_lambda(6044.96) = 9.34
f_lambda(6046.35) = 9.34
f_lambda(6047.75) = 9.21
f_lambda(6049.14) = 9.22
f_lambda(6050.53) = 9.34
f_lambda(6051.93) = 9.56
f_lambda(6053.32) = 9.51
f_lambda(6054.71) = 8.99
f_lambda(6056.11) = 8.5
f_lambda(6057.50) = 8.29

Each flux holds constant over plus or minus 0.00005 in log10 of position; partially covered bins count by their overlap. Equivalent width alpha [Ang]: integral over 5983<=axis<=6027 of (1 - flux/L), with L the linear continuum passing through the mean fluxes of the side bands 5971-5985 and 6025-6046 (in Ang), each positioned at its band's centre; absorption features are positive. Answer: 1.5 Ang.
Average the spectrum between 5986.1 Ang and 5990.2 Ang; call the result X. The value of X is 8.66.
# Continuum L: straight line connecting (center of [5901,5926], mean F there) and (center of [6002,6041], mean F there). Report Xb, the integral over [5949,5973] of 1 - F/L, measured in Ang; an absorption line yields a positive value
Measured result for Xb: -0.5 Ang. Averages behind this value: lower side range 8.38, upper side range 8.86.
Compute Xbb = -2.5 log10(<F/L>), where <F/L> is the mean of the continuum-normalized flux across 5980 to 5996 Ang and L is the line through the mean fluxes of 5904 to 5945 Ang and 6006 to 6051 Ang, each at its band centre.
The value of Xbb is 0.02 mag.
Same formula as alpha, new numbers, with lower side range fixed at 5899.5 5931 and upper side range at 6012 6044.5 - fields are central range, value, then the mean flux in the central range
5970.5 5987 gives -0.4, 8.95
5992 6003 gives 0.4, 8.52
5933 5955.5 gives -0.5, 8.75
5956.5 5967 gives 0.1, 8.54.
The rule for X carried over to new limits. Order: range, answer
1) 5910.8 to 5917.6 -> 8.33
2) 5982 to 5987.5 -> 8.72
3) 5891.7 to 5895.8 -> 6.18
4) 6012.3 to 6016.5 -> 8.9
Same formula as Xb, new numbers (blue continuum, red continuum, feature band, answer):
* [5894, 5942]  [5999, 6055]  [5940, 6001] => -1.2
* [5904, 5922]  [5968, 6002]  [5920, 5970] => -1.2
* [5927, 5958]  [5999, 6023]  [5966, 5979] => -0.5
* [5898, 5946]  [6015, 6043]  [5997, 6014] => 0.5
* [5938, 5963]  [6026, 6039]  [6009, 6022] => 0.1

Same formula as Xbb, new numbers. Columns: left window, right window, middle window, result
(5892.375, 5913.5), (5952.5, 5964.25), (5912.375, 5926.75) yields -0.10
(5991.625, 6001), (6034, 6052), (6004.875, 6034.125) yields 0.01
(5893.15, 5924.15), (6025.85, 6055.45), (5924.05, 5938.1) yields -0.07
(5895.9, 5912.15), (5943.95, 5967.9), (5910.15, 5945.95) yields -0.05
